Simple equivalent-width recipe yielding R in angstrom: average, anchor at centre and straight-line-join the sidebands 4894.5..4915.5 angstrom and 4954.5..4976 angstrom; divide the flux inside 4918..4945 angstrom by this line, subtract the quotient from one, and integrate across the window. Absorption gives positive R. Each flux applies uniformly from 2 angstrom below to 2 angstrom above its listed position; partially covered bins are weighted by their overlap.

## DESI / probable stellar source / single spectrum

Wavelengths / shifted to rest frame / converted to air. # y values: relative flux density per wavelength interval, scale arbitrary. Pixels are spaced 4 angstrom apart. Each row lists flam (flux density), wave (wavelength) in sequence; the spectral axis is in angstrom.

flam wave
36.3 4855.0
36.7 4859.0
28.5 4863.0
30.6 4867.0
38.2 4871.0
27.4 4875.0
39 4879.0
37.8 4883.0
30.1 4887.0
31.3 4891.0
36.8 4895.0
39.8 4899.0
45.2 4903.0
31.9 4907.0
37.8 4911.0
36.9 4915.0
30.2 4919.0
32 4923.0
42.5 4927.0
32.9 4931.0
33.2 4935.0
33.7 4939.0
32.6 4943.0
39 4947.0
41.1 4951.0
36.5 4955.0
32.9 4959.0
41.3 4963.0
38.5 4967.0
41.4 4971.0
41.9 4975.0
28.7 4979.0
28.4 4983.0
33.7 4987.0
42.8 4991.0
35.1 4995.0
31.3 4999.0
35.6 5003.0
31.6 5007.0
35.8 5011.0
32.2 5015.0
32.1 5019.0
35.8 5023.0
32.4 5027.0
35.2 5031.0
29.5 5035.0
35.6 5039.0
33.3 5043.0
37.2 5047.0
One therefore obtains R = 3.1 angstrom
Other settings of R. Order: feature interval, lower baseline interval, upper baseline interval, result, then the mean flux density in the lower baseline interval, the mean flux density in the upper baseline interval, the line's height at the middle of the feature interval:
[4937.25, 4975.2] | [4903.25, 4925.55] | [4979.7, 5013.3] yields -3.6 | 34.9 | 34.1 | 34.5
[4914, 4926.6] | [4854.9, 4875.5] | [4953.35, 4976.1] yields 0.8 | 33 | 38.7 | 36.2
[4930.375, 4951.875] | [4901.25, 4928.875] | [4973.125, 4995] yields 0.4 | 36.5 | 35.1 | 36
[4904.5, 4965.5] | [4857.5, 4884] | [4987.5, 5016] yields -2.4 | 33.8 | 34.9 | 34.4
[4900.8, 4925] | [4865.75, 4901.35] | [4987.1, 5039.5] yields -0.8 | 34.7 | 34.2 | 34.6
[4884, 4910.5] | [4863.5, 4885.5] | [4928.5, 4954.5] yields -1.1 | 34.1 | 35.6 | 34.6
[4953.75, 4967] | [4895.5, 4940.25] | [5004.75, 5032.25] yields -0.8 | 36.1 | 33.6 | 35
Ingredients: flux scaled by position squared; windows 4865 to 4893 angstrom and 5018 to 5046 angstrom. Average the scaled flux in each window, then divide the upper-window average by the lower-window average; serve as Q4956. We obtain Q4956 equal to 1.1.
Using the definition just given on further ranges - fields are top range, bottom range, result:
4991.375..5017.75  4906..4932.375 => 1.01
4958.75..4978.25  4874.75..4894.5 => 1.19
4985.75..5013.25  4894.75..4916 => 0.95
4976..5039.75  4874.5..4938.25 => 0.99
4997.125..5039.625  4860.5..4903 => 1.02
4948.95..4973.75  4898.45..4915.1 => 1.03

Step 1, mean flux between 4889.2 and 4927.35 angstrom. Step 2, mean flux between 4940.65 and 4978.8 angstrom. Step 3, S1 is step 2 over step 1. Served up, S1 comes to 1.0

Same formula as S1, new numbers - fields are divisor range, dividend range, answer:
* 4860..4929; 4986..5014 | 1.00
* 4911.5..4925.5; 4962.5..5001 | 1.07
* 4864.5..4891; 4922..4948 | 1.05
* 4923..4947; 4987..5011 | 1.00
